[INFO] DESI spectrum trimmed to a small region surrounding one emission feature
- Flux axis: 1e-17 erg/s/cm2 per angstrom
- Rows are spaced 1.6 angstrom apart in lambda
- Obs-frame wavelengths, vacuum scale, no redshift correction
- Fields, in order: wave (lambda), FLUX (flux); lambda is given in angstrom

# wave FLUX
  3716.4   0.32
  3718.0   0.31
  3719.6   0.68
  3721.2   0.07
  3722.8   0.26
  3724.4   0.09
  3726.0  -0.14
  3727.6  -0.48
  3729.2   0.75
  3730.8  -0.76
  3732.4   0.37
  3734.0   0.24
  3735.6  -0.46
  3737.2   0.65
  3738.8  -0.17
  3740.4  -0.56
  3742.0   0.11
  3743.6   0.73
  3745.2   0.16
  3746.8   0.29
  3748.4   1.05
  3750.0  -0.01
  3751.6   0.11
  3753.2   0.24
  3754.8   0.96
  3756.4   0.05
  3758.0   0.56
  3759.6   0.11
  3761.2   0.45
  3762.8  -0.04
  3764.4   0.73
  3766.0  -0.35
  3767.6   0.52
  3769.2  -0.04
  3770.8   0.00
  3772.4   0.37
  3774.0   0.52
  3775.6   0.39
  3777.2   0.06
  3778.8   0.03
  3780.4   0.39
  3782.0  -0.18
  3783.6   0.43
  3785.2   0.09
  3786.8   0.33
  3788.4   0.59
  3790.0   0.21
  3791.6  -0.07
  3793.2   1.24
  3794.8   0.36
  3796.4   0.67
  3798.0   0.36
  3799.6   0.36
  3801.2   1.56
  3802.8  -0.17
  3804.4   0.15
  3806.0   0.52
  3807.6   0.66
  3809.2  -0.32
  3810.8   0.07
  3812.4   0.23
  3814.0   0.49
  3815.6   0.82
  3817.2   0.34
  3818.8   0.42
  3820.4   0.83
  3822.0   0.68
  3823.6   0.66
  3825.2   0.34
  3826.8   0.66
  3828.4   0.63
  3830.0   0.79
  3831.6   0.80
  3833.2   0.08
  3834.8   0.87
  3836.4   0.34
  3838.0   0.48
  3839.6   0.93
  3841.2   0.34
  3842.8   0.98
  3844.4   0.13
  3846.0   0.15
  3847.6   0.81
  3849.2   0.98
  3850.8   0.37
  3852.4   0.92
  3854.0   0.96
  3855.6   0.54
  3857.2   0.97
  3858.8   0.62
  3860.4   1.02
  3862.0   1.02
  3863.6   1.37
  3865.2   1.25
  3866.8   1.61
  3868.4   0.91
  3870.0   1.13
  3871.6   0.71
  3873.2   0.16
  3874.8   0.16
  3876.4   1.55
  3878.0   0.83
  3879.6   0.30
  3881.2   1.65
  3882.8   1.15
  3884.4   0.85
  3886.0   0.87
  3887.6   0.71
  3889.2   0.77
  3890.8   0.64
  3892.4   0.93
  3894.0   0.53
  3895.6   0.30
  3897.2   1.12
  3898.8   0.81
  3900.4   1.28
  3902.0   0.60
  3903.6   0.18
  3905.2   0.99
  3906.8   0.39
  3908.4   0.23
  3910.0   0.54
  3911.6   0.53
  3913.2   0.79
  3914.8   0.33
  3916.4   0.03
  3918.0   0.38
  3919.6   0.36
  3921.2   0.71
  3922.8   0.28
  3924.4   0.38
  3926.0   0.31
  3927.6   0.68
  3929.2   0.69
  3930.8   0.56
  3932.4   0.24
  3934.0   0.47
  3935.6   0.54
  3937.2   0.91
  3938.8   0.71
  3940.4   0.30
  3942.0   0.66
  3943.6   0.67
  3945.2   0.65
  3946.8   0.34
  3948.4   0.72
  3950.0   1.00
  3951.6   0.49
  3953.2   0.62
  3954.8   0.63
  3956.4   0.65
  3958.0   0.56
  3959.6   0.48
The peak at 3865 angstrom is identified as Lyman alpha 1216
